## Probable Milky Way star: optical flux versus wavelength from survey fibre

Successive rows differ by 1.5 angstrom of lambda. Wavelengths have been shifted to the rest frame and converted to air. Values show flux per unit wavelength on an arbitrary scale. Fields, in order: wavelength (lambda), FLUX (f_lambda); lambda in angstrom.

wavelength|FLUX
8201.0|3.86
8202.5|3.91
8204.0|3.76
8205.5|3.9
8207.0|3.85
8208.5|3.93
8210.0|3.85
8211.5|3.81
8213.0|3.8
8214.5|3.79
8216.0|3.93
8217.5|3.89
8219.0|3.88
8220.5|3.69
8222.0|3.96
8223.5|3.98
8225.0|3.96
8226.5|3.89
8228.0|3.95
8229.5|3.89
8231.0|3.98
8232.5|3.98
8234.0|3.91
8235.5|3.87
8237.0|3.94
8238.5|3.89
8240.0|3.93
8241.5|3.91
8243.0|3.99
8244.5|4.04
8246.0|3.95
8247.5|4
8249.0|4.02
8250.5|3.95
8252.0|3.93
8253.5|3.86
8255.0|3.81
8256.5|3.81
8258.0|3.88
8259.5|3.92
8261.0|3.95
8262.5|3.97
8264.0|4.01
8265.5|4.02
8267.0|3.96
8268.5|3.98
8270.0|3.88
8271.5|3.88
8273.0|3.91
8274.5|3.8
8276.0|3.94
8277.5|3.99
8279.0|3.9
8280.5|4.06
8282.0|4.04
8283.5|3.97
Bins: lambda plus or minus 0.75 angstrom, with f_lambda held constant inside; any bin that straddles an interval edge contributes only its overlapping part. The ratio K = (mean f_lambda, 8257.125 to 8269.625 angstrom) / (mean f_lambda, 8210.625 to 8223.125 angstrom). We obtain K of 1.0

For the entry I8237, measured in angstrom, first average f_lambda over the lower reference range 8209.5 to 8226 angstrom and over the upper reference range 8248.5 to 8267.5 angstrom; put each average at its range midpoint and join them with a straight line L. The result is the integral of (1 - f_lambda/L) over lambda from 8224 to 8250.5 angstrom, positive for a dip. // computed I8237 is -0.3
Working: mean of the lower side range 3.87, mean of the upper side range 3.93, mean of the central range 3.95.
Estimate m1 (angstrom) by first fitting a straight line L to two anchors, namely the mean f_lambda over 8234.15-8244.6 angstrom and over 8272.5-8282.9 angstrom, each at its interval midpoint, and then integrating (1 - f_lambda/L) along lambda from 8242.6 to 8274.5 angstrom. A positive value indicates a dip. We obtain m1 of 0.0 angstrom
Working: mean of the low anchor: 3.93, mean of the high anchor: 3.95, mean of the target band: 3.94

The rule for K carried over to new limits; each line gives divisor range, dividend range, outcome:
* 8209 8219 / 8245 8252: 1.03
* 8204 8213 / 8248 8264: 1.02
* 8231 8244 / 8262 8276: 1.00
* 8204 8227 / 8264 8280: 1.02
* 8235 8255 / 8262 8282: 1.00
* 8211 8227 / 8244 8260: 1.01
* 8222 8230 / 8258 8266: 1.01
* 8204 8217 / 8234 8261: 1.02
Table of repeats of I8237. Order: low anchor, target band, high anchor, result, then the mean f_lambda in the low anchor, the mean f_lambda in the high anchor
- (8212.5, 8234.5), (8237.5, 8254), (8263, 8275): -0.16 angstrom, 3.9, 3.93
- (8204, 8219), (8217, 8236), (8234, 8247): -0.05 angstrom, 3.86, 3.94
